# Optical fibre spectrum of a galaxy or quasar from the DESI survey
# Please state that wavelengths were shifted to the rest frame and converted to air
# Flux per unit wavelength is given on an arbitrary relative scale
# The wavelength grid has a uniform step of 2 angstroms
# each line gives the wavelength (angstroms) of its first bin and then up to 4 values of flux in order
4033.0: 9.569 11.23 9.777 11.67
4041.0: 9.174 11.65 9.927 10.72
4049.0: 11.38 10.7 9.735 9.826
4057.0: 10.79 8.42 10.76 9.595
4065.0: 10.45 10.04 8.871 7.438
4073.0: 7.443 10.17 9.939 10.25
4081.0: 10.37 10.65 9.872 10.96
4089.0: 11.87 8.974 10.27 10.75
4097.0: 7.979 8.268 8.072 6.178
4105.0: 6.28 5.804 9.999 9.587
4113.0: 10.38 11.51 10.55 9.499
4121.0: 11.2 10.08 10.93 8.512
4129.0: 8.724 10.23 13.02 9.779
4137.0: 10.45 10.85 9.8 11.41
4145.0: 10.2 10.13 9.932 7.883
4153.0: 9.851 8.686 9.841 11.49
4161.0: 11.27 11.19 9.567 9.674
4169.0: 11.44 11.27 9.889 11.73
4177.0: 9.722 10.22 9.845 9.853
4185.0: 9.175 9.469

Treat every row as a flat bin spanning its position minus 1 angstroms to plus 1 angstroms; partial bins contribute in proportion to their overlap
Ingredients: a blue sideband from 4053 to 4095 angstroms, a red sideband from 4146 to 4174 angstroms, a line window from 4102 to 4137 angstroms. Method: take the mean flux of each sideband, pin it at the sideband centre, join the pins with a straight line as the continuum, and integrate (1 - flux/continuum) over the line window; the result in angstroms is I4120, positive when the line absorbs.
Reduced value 1.6 angstroms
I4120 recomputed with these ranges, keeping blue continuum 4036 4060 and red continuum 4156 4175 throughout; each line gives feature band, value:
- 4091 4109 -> 4.0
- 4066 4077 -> 1.6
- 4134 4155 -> 1.3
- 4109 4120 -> 0.3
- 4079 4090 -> -0.3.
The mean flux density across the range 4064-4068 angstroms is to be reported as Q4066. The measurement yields 10.2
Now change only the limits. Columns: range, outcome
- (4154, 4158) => 9.26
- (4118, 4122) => 10.3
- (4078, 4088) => 10.4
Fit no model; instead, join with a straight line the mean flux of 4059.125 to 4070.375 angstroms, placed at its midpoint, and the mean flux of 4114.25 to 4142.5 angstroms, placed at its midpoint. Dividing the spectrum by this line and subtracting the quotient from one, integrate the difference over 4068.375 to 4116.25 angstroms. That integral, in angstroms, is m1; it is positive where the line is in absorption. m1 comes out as 3.6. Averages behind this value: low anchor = 9.74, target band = 9.25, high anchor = 10.4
